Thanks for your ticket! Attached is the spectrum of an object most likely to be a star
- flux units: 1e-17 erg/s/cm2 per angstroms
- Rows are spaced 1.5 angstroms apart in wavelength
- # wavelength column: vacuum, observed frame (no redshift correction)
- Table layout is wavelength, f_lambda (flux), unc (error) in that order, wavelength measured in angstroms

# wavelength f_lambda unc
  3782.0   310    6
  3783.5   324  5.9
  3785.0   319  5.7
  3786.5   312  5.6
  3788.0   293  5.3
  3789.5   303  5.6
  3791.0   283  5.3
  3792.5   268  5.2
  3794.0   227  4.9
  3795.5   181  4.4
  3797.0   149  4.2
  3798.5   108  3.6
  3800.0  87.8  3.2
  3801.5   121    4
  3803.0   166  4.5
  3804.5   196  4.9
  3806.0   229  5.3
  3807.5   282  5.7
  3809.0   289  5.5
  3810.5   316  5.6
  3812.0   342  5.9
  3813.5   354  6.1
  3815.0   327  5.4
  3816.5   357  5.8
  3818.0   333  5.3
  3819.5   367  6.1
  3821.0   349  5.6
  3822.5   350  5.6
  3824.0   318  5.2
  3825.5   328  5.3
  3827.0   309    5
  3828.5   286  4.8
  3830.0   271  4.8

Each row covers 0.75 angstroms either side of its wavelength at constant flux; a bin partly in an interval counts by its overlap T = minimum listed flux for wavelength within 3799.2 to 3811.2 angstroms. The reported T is 87.8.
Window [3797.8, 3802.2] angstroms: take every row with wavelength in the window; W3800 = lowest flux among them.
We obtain 87.8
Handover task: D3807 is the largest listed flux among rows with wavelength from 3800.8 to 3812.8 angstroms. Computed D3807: 342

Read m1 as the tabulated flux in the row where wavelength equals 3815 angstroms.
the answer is 327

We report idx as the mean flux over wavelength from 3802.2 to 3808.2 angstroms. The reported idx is 217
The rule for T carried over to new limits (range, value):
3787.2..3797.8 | 149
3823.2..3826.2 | 318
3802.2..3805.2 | 166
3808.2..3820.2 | 289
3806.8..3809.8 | 282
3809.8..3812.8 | 316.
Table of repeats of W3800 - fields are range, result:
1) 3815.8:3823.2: 333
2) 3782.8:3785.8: 319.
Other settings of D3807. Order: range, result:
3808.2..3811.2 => 316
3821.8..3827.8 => 350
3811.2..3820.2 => 367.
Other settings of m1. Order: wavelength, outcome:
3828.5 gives 286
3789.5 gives 303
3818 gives 333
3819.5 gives 367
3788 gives 293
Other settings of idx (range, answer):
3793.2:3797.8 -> 186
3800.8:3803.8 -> 145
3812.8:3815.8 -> 341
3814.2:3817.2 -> 342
